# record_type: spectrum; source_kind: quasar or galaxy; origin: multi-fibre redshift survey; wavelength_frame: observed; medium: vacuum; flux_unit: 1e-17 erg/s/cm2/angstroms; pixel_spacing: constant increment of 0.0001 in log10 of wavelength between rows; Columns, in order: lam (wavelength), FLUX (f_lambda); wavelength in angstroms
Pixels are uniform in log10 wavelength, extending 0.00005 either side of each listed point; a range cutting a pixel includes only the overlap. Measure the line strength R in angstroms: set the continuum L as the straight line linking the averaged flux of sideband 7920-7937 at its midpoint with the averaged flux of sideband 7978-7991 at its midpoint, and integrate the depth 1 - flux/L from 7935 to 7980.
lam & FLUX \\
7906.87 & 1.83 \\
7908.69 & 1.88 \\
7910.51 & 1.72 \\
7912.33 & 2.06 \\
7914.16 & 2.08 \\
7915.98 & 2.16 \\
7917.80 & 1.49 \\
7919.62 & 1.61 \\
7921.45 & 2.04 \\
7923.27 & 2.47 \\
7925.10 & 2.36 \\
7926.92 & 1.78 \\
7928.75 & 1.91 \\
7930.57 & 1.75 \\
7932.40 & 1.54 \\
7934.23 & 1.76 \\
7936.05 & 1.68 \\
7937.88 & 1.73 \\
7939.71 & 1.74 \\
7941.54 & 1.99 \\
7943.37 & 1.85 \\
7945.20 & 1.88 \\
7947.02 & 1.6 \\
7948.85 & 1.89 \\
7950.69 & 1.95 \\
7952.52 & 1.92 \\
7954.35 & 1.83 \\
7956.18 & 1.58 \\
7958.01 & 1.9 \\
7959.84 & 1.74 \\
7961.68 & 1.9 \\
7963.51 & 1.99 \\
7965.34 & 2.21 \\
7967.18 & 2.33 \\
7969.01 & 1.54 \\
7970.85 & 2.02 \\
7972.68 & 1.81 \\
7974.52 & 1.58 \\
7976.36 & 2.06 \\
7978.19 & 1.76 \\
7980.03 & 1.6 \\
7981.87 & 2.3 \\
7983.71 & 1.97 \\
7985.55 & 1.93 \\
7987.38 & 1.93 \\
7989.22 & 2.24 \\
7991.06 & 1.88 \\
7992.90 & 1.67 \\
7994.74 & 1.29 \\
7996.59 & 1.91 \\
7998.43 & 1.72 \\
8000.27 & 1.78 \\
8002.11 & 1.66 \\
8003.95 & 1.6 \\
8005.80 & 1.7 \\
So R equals 2.1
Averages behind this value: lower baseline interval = 1.91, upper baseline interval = 1.97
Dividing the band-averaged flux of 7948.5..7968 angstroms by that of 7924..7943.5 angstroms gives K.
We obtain 1.05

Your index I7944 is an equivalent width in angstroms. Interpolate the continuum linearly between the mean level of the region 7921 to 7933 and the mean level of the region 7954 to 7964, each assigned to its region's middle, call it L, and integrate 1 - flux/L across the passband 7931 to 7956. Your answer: 1.4 angstroms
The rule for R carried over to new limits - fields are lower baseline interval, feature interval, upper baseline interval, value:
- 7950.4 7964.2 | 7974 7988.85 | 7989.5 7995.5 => -1.5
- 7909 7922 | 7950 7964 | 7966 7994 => 0.4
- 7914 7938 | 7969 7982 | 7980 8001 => 0.3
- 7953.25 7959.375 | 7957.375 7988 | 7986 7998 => -2.1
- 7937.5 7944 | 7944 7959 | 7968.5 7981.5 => 0.0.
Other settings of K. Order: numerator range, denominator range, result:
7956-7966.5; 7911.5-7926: 0.94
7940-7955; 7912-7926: 0.92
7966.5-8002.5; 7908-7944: 0.98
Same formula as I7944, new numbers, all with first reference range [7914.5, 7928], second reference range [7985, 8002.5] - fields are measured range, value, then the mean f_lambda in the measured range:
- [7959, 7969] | -0.6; 1.99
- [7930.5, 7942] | 1.3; 1.73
